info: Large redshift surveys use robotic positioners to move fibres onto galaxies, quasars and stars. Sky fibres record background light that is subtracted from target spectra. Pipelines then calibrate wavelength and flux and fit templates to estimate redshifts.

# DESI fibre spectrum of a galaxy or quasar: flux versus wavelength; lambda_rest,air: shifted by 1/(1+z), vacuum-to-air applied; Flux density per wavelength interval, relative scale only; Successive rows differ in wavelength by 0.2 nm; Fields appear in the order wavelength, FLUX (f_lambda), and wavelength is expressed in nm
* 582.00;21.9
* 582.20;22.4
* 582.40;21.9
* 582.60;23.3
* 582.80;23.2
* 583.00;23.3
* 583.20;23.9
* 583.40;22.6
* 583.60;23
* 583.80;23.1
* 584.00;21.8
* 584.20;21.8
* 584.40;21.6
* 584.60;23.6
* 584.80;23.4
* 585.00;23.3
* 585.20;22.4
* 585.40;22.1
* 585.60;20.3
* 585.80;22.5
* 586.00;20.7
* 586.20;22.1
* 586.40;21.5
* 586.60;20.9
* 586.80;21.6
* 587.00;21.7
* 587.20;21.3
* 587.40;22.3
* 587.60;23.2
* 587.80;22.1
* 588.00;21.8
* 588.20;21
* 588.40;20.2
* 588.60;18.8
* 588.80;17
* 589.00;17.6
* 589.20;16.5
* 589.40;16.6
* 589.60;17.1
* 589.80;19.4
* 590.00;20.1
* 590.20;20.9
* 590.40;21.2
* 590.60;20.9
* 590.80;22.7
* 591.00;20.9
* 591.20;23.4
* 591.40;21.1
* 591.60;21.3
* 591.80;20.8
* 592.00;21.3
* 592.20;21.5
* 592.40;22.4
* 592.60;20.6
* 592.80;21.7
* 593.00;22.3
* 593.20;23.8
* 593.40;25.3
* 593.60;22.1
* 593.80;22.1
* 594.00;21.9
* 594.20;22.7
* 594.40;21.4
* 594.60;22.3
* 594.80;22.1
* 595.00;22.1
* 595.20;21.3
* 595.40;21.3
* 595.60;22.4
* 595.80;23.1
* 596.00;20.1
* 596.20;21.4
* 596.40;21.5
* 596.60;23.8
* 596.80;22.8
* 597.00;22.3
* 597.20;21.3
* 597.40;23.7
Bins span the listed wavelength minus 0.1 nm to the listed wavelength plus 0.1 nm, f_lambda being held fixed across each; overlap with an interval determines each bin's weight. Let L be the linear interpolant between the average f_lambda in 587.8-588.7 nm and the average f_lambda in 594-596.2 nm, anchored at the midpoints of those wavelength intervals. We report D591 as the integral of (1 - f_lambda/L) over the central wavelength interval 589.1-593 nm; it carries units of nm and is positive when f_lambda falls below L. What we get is 0.102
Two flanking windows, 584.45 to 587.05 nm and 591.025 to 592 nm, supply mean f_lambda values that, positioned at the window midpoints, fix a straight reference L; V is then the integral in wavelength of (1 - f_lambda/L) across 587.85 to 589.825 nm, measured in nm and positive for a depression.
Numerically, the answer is 0.28 nm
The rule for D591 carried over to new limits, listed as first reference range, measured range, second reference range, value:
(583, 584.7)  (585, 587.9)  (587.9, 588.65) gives -0.05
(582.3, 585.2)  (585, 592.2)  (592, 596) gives 0.56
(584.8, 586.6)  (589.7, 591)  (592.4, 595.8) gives 0.07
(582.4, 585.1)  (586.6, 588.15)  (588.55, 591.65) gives -0.06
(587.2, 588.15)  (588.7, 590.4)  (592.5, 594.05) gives 0.30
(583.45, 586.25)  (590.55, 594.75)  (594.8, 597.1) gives 0.01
